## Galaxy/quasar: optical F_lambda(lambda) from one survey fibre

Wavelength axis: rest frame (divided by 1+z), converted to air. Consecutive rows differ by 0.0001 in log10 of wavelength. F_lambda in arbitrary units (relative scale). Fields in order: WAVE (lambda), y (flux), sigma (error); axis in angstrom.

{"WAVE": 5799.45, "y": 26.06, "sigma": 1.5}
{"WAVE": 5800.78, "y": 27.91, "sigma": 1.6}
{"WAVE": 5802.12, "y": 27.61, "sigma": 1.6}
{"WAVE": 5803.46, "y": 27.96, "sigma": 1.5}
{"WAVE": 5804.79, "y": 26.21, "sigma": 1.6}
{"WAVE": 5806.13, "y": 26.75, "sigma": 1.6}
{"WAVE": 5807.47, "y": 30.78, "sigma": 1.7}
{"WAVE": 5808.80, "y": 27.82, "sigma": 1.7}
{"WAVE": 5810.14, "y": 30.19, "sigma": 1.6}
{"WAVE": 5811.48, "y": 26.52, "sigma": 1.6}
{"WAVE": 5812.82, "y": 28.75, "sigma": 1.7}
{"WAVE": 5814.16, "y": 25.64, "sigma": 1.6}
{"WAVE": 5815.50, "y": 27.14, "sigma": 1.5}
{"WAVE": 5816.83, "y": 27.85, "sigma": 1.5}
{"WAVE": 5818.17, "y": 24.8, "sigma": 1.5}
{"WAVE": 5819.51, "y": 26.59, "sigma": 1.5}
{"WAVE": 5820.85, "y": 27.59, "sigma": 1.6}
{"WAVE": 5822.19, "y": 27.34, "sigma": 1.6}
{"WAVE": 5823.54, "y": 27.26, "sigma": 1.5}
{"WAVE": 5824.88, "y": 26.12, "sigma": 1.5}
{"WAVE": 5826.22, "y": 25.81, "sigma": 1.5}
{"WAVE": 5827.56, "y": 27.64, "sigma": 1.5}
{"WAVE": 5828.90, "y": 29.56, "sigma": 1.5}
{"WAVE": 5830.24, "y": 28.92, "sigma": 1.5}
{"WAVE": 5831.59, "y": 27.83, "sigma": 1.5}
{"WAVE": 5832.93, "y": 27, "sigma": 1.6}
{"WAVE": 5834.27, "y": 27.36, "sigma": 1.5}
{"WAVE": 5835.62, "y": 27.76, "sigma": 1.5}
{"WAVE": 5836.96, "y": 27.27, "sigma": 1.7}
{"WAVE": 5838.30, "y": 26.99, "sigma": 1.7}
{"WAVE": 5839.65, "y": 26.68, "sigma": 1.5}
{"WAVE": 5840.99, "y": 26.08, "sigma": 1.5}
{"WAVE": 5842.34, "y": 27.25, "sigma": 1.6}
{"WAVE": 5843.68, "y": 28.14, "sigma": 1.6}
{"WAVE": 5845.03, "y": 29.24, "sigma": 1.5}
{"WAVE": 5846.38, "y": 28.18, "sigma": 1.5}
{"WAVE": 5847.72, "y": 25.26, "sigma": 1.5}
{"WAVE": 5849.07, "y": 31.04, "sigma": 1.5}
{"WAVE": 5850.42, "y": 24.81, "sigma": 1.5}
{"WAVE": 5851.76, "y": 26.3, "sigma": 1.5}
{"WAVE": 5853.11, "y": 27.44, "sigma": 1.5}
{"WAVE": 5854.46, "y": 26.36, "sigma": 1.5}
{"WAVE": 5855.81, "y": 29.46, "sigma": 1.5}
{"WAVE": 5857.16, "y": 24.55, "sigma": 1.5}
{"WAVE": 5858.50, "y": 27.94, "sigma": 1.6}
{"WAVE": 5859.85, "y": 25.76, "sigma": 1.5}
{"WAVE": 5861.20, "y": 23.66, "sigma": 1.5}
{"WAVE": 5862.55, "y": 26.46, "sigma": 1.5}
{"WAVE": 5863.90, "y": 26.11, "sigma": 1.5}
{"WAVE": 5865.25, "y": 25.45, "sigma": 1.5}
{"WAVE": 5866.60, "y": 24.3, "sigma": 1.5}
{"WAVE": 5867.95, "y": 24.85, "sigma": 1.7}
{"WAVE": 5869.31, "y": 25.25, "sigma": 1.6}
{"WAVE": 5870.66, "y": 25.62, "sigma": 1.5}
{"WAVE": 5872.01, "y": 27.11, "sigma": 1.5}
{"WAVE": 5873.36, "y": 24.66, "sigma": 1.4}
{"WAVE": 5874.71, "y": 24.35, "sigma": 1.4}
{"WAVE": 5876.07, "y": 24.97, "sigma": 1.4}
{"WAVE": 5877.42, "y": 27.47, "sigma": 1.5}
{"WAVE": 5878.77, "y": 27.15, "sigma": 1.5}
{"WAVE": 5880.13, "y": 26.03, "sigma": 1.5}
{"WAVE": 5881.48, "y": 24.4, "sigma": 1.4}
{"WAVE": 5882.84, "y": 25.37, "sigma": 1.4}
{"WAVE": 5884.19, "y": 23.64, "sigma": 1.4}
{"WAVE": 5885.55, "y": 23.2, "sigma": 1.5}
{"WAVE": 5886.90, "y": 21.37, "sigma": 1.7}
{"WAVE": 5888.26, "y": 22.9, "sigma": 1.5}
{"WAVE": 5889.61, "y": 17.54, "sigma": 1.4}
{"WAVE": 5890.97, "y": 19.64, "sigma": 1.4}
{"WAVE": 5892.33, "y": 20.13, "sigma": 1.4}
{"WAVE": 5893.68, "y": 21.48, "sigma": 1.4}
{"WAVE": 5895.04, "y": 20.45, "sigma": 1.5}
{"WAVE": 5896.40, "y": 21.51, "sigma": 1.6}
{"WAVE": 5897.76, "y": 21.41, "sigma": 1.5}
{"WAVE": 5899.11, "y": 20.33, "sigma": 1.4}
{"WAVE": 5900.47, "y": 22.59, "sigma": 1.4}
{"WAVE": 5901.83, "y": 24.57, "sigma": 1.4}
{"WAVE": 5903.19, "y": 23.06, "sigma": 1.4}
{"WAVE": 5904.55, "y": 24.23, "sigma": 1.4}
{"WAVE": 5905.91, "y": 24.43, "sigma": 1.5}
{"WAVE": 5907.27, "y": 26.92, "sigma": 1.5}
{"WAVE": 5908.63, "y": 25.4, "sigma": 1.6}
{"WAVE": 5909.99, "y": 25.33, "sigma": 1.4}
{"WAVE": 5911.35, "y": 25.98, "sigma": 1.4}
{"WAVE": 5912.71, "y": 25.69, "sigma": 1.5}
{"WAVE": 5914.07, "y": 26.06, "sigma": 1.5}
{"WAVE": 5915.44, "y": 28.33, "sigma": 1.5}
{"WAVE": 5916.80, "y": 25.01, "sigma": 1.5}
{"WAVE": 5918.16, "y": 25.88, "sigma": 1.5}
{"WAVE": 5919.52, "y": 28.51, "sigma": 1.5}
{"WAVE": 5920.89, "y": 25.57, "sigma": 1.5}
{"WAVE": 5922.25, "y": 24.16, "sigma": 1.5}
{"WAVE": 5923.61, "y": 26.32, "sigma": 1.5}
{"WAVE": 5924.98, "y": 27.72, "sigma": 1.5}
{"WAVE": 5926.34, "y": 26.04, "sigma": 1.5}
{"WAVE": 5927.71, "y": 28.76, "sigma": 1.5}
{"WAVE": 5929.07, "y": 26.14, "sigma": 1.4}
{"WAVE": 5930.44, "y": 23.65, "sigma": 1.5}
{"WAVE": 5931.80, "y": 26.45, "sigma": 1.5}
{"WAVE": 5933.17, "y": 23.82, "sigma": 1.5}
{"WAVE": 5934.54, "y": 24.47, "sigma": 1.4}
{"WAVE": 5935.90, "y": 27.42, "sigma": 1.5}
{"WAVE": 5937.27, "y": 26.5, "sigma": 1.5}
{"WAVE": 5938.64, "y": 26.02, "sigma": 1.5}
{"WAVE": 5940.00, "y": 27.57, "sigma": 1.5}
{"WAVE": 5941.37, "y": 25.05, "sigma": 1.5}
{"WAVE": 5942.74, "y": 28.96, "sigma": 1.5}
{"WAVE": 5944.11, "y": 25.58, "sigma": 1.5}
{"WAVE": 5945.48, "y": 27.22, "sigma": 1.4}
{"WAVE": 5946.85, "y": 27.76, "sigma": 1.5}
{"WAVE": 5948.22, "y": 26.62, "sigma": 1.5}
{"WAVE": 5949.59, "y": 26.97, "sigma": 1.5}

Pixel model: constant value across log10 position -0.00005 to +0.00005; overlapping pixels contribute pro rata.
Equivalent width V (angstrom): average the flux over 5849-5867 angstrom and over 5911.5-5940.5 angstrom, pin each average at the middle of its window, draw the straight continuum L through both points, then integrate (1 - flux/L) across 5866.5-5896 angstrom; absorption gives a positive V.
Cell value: 2.88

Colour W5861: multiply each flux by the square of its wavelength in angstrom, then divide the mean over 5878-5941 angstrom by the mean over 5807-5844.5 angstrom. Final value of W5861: 0.92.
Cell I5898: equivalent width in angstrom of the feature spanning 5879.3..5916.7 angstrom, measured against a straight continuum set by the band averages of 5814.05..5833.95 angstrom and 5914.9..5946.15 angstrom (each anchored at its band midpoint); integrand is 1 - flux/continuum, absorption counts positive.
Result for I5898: 4.4 angstrom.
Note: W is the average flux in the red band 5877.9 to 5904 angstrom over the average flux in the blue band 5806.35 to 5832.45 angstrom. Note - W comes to 0.82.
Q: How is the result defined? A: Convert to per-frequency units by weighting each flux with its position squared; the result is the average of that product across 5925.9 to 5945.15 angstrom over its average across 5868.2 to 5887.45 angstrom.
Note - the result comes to 1.1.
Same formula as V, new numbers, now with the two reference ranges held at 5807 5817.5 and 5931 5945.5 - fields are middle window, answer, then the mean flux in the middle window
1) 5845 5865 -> 0.5 angstrom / 26.7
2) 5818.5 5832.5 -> 0.2 angstrom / 27.4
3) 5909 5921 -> 0.1 angstrom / 26.3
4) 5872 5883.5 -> 0.6 angstrom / 25.6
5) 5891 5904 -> 2.5 angstrom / 21.6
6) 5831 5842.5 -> 0.2 angstrom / 27.1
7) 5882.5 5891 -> 1.6 angstrom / 22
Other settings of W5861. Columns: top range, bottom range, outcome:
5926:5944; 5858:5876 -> 1.05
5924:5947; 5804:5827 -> 1.01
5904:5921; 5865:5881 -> 1.03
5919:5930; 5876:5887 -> 1.08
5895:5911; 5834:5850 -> 0.87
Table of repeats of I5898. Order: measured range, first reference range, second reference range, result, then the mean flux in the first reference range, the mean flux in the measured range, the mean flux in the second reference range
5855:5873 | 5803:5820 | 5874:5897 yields -1.1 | 27.5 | 25.9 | 23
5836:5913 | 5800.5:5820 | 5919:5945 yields 5.4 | 27.5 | 25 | 26.2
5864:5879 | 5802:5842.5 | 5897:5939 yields 0.5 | 27.4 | 25.5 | 25.4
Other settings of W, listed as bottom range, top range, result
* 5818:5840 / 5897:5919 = 0.91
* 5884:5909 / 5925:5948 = 1.18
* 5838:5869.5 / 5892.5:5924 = 0.92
